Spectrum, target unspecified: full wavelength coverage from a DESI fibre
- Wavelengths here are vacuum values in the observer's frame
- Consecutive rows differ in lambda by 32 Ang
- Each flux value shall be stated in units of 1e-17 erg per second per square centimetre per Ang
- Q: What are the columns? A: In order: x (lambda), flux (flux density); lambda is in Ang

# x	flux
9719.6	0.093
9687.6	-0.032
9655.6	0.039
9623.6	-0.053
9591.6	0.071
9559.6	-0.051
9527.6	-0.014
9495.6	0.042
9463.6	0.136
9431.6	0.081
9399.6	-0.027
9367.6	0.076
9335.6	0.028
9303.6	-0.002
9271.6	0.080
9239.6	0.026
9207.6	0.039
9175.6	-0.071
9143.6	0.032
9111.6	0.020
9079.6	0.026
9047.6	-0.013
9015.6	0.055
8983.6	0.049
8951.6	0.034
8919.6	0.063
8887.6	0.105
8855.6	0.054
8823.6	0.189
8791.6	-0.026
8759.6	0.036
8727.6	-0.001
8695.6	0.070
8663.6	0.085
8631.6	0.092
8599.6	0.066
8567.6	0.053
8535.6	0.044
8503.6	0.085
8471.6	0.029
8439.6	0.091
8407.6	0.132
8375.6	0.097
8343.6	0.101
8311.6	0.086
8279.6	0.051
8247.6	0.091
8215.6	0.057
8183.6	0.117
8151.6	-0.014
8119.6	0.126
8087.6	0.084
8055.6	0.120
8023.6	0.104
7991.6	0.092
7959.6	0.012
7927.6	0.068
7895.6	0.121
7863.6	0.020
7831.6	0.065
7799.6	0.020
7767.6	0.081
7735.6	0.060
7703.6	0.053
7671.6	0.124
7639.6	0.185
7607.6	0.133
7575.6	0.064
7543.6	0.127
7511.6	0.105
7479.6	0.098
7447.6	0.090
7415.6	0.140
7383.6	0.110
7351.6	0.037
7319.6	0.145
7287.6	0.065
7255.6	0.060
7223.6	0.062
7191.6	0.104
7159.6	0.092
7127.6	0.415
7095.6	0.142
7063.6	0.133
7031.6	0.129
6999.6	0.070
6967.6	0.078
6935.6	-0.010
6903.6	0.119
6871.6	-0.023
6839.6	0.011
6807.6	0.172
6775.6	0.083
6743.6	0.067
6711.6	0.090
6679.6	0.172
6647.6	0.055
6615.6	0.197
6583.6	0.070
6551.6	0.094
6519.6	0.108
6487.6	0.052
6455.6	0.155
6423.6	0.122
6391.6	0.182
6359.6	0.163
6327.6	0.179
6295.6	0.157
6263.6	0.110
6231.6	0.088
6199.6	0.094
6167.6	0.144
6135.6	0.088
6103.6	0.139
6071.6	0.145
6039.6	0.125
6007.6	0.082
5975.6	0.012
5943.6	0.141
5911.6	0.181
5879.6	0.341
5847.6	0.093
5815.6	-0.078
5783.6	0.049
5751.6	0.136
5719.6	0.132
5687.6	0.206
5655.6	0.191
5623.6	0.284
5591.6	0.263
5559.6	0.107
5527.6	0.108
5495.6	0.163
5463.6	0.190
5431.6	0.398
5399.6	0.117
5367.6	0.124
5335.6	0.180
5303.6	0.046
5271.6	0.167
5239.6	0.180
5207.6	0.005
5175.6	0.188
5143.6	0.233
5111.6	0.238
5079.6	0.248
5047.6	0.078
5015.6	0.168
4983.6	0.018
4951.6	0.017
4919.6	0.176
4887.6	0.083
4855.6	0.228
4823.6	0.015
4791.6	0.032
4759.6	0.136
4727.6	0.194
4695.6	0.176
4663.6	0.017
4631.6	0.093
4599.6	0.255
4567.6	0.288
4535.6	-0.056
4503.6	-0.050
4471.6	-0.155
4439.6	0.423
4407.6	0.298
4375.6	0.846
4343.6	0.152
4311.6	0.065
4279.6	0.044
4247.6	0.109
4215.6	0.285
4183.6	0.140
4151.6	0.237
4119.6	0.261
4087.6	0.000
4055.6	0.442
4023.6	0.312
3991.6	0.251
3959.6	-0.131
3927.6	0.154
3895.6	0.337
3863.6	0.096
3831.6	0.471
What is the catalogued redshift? 0.09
